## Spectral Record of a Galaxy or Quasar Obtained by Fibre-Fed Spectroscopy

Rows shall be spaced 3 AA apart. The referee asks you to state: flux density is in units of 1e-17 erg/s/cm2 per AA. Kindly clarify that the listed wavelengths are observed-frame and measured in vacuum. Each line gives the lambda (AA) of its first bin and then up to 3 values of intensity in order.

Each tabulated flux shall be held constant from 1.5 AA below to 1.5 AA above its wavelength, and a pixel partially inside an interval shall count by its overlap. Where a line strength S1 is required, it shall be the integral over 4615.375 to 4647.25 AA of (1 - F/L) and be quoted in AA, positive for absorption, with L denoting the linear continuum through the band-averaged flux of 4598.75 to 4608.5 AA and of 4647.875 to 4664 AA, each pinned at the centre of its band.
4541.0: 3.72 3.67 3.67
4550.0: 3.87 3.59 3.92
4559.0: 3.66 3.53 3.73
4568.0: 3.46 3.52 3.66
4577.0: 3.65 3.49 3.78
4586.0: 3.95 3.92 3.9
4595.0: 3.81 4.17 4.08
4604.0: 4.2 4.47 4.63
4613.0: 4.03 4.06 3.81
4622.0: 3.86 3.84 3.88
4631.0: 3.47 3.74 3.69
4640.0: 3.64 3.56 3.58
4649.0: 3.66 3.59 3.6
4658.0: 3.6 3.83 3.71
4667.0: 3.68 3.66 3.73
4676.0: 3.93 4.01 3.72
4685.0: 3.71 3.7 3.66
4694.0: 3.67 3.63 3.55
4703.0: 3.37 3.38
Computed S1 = 1.66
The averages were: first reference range 4.24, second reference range 3.66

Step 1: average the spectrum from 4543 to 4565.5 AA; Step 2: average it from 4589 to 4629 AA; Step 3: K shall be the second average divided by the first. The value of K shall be 1.09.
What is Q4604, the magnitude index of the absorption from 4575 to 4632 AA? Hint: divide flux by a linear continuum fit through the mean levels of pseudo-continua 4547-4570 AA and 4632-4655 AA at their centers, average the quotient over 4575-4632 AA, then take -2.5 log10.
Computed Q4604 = -0.085 mag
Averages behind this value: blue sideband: 3.68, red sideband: 3.63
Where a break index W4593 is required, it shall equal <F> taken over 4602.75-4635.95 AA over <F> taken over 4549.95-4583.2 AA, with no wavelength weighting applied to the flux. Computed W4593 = 1.1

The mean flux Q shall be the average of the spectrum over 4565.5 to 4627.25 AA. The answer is 3.91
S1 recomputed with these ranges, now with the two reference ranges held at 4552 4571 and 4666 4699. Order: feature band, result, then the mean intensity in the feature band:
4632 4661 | 0.55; 3.64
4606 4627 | -2.30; 4.09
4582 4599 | -1.19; 3.92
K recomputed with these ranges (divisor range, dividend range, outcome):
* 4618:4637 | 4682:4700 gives 0.98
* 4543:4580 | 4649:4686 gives 1.02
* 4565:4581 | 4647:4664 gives 1.02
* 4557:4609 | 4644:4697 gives 0.97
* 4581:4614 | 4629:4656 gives 0.89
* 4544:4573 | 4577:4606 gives 1.07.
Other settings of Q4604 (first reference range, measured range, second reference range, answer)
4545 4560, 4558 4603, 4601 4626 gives 0.04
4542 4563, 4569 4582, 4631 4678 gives 0.03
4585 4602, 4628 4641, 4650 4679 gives 0.05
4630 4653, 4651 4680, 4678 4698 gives -0.02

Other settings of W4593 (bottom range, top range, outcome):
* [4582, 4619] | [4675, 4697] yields 0.92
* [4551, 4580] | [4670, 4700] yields 1.03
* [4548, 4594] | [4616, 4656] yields 1.00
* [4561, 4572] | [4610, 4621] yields 1.14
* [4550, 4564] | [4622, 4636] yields 1.01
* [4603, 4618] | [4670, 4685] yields 0.89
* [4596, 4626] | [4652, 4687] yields 0.91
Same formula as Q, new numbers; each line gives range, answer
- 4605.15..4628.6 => 4.08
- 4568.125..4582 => 3.58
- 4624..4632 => 3.74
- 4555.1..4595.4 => 3.71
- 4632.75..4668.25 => 3.66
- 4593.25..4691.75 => 3.83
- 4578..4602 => 3.88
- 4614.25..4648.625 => 3.74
